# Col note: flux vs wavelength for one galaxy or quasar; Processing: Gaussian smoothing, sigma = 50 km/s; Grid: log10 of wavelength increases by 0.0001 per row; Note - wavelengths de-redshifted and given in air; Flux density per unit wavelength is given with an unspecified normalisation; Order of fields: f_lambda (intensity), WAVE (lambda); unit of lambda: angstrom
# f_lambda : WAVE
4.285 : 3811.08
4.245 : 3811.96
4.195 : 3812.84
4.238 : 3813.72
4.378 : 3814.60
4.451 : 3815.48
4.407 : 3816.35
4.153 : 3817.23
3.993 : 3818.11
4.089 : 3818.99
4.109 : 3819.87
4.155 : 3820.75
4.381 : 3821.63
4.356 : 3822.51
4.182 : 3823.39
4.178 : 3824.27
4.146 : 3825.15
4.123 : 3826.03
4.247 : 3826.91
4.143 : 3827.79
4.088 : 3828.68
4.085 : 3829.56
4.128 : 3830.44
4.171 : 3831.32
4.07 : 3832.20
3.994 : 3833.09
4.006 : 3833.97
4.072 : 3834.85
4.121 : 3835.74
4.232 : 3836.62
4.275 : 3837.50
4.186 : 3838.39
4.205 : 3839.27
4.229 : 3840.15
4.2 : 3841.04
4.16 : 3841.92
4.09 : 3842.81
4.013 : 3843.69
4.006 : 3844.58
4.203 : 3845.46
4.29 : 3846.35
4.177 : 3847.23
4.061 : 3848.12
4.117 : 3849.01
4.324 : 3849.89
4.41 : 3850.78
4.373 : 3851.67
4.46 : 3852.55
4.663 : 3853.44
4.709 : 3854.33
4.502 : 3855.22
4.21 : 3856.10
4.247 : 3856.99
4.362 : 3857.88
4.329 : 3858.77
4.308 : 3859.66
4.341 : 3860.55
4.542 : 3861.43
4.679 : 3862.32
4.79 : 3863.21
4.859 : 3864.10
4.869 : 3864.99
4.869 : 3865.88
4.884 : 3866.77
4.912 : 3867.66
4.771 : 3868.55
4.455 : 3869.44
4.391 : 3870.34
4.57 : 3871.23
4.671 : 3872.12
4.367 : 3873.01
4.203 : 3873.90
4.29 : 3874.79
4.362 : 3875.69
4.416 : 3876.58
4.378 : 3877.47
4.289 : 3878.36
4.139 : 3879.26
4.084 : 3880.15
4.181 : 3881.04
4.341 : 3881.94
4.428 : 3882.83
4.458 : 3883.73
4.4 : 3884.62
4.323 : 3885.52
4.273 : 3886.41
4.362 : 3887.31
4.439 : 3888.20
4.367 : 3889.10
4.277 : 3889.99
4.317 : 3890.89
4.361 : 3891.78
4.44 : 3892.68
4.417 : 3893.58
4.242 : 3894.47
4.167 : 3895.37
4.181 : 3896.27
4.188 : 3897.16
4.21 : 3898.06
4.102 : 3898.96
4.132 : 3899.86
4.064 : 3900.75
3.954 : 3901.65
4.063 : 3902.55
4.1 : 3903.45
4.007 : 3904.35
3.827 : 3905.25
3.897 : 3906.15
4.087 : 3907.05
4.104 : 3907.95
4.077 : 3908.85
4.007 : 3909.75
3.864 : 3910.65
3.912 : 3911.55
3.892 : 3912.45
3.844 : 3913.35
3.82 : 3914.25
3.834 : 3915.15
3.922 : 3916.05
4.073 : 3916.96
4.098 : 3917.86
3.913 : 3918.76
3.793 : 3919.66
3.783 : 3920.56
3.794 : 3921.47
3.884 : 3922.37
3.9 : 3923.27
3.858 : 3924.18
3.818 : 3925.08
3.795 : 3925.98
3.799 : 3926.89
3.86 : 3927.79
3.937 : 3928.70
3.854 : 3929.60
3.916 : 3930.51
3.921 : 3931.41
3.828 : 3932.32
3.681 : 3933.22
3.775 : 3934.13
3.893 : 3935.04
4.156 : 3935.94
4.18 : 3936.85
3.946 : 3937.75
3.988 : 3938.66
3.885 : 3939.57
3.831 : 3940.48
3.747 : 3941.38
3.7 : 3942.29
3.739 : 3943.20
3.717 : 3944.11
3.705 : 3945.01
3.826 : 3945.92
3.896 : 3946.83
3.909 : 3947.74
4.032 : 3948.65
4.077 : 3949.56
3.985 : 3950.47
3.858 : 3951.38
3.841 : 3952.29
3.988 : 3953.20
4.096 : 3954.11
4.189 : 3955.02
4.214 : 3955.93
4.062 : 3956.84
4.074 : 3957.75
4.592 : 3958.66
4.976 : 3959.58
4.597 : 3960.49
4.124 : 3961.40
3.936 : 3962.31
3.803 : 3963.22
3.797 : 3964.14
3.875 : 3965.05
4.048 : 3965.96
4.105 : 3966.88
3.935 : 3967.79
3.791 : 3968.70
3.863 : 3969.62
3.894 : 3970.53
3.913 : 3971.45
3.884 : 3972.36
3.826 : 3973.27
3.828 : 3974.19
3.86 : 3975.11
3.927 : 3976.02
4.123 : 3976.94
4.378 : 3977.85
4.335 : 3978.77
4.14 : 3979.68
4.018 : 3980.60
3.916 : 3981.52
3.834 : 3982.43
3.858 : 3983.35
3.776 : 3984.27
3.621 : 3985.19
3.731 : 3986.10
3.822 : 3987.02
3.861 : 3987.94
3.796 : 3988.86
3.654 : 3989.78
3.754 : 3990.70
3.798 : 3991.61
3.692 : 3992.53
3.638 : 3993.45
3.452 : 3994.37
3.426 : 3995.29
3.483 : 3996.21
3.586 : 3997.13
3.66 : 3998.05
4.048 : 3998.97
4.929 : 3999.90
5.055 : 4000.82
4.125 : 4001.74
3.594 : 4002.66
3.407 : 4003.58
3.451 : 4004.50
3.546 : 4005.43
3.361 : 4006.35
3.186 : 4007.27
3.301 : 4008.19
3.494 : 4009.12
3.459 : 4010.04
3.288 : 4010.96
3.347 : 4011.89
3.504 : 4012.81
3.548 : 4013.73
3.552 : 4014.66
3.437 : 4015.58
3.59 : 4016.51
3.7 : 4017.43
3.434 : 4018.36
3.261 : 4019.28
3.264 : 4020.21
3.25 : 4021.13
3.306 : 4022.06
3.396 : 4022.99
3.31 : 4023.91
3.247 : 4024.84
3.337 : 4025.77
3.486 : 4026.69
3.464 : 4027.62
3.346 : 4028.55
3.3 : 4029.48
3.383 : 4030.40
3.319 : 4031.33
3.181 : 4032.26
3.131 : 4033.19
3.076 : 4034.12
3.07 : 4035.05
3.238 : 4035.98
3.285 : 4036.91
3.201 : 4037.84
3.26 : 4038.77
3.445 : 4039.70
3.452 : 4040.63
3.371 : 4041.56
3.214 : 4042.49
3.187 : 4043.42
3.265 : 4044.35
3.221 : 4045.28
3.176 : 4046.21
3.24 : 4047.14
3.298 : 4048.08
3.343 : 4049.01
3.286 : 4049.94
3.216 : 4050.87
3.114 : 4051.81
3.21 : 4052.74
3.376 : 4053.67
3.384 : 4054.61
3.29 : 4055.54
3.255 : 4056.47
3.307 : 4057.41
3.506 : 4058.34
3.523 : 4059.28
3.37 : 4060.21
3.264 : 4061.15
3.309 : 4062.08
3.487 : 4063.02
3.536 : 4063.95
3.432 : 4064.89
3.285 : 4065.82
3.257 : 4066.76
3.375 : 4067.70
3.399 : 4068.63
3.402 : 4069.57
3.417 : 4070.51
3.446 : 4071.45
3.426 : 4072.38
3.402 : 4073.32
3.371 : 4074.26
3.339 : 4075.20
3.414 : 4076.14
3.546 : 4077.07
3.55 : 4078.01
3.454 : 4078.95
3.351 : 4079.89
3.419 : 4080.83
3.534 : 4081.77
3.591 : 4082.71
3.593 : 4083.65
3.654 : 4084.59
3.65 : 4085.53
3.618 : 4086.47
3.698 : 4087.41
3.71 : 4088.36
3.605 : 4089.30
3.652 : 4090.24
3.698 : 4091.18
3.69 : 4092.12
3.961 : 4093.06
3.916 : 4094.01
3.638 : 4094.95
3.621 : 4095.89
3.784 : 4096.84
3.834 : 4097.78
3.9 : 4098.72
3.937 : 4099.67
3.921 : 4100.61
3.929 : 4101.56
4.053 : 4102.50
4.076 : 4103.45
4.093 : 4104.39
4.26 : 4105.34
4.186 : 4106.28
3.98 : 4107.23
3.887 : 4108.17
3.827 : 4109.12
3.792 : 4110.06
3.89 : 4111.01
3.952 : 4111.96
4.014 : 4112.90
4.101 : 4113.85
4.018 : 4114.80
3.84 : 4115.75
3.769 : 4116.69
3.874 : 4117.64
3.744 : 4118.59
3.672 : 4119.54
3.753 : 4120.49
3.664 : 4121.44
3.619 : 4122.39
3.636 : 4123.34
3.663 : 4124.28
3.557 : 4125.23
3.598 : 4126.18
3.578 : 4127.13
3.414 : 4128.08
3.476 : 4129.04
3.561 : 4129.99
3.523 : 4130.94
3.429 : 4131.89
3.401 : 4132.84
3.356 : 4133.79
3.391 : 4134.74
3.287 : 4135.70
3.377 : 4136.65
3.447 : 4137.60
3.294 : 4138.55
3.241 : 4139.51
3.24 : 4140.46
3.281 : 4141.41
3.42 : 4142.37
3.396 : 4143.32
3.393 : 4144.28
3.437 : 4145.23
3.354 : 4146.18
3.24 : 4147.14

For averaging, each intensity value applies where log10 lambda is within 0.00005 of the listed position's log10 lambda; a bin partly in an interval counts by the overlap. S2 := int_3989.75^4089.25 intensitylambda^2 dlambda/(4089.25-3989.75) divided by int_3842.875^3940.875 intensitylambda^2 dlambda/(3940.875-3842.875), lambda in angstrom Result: 0.89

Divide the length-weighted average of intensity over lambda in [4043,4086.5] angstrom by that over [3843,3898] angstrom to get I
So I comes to 0.8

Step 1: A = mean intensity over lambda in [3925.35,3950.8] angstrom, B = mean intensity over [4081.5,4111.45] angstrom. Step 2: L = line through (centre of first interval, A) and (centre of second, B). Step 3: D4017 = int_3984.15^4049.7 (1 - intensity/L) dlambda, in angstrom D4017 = 6.3 angstrom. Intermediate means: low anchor 3.88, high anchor 3.82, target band 3.48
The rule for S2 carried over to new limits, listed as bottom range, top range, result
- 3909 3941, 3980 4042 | 0.95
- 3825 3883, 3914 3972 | 0.95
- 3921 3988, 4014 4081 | 0.89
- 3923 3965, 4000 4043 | 0.90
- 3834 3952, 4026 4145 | 0.93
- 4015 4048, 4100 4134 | 1.19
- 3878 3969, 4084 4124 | 1.04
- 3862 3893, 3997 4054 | 0.83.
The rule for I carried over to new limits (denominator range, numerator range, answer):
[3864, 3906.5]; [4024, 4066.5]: 0.76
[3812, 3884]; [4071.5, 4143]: 0.85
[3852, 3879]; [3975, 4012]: 0.84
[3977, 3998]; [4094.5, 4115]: 1.04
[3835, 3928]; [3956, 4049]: 0.86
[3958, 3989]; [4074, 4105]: 0.92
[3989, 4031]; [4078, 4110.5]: 1.06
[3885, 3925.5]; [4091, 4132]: 0.94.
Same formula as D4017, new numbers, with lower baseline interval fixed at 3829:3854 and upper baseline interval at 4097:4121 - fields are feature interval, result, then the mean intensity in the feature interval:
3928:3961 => 0.8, 3.99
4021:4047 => 4.7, 3.28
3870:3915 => -0.6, 4.2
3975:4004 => 1.2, 3.89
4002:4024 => 3.3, 3.43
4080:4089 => 0.8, 3.6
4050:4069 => 3.0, 3.34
